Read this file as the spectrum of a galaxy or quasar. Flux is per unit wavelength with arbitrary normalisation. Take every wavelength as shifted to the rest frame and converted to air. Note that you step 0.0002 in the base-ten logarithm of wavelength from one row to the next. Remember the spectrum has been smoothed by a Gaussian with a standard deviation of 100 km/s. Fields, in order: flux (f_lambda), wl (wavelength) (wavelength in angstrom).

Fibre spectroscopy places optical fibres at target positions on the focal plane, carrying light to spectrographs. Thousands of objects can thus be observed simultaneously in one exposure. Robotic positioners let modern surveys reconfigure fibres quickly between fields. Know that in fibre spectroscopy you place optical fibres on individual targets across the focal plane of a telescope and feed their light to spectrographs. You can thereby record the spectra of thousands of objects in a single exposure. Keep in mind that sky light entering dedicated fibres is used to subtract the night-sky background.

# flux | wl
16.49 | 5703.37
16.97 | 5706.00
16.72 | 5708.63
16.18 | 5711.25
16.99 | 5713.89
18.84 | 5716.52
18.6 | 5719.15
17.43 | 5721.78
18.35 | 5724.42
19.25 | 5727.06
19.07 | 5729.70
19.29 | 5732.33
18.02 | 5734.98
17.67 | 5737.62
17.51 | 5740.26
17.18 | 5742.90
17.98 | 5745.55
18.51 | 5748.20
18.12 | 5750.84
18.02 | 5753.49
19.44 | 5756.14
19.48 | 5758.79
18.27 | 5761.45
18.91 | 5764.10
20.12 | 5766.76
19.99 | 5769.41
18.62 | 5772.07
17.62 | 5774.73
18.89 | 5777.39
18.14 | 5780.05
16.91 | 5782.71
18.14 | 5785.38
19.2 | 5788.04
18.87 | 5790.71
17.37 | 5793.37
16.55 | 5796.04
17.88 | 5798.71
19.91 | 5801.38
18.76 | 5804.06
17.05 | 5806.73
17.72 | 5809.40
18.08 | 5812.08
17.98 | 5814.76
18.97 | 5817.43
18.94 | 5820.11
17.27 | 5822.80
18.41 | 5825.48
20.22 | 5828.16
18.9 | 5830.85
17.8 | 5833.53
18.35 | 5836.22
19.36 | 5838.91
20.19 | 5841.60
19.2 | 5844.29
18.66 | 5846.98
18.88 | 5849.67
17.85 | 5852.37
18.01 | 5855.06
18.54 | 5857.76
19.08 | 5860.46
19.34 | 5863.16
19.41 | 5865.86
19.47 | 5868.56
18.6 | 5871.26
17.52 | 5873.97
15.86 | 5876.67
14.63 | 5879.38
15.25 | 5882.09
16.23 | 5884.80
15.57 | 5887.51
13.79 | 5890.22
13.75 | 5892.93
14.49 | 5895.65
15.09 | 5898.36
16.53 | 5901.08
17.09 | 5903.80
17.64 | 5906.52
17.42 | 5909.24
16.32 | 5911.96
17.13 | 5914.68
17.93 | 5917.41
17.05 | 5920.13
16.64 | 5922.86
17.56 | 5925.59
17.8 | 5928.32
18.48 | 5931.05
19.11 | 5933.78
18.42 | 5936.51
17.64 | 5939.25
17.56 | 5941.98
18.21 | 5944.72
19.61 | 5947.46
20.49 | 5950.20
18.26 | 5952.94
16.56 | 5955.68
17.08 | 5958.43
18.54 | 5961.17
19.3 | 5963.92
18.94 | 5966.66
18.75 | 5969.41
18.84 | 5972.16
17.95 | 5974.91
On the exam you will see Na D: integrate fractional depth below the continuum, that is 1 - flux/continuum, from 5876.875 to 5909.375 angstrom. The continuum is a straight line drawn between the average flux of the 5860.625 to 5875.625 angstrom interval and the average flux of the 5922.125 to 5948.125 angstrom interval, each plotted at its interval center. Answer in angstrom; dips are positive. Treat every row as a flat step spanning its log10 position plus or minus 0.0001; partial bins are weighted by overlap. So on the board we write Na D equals 5.23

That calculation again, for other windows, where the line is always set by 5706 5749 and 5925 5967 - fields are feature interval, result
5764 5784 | -0.7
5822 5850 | -1.1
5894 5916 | 2.2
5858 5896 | 3.1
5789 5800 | 0.2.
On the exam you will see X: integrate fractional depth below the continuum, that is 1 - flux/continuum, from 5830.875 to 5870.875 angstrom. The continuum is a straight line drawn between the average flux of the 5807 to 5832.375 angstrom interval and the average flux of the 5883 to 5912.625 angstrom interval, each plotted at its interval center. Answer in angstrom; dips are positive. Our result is -3.44 angstrom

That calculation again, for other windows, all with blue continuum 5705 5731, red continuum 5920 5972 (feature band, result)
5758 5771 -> -1.0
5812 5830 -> -0.6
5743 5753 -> -0.1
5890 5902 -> 2.3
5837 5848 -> -0.8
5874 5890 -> 2.3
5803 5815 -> 0.1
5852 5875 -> -0.7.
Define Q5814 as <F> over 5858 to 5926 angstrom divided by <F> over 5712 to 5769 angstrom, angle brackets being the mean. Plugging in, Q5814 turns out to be 0.9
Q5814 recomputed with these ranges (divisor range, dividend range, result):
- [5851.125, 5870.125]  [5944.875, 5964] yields 0.98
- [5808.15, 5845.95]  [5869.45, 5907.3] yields 0.85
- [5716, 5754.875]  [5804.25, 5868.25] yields 1.02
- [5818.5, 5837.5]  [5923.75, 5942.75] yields 0.97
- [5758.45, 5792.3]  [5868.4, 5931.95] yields 0.88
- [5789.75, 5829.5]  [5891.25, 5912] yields 0.88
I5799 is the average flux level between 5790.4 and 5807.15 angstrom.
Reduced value 18.1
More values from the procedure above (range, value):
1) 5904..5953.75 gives 17.9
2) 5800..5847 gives 18.7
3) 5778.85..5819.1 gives 18.1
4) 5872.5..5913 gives 15.8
